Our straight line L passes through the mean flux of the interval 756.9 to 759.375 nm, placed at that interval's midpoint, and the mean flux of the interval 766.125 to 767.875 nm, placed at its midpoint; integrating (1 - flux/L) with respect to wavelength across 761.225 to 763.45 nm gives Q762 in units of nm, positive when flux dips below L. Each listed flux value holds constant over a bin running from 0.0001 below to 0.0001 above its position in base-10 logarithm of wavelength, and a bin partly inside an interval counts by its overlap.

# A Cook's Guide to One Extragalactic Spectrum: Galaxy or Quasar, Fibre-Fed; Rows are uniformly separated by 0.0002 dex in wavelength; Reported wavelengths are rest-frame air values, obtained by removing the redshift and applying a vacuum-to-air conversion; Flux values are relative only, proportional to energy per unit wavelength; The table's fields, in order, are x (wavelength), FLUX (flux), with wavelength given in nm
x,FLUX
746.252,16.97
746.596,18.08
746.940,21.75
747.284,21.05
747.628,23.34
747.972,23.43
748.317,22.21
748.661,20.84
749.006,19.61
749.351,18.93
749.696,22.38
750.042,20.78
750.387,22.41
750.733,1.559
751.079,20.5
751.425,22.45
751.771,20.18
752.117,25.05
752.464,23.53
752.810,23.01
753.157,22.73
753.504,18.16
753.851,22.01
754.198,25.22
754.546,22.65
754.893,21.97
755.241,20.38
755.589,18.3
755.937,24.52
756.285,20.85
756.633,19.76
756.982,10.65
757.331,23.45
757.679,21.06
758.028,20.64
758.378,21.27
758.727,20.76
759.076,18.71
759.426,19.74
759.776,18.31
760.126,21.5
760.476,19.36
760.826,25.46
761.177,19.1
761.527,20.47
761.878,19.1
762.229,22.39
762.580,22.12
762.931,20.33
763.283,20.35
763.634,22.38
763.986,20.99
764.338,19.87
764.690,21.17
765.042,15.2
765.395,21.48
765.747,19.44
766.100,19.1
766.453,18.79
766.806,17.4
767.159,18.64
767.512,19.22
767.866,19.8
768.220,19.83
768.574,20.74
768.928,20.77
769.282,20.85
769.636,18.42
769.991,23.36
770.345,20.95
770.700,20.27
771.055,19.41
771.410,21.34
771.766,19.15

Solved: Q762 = -0.16 nm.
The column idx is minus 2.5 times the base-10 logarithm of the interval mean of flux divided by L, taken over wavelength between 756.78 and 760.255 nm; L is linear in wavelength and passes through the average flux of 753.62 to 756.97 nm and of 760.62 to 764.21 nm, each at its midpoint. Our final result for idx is 0.09 mag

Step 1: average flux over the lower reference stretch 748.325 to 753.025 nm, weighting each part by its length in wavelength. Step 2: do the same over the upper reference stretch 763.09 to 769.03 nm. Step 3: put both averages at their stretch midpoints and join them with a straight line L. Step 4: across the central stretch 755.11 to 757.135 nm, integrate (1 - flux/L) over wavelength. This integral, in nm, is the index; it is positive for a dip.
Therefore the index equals 0.09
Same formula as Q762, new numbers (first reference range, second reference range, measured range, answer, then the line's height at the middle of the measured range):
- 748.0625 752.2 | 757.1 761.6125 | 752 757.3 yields -0.30 nm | 20.2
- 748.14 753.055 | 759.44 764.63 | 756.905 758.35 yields 0.06 nm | 20.6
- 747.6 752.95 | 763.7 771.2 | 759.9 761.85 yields -0.08 nm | 20.1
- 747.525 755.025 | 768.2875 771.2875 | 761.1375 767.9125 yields 0.27 nm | 20.7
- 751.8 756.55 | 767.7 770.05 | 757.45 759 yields 0.05 nm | 21.6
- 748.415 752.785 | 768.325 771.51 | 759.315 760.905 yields -0.03 nm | 20.3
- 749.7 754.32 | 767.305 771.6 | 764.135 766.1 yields 0.10 nm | 20.4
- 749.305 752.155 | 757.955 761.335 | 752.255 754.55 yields -0.35 nm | 19.5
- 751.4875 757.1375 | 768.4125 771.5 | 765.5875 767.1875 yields 0.16 nm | 20.8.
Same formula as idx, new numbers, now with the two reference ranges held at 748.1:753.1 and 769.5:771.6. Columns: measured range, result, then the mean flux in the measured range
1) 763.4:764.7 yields -0.027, 21.1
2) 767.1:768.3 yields 0.066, 19.4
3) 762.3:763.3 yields -0.034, 21.2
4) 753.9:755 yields -0.141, 23.2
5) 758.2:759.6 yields 0.019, 20.1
